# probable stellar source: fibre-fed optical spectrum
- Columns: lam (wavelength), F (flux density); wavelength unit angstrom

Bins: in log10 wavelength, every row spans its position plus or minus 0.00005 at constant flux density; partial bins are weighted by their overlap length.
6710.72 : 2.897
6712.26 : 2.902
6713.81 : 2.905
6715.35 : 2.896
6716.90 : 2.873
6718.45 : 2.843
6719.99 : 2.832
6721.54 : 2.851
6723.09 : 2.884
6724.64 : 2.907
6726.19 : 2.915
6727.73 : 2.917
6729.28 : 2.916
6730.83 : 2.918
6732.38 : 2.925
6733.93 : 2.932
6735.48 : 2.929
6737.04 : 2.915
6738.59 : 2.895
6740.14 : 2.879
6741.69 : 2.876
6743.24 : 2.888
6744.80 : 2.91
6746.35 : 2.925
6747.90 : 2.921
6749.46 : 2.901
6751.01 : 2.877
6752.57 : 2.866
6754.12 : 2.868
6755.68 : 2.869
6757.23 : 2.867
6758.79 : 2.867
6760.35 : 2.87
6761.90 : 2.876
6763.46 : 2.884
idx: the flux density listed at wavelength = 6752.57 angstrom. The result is 2.866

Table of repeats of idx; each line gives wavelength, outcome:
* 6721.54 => 2.851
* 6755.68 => 2.869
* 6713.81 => 2.905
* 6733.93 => 2.932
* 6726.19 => 2.915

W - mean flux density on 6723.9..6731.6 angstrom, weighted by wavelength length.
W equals 2.92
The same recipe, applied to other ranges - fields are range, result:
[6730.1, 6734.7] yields 2.93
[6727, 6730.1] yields 2.92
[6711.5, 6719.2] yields 2.88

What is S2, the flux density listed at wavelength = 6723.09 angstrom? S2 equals 2.884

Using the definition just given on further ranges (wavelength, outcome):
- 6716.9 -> 2.873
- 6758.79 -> 2.867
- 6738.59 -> 2.895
